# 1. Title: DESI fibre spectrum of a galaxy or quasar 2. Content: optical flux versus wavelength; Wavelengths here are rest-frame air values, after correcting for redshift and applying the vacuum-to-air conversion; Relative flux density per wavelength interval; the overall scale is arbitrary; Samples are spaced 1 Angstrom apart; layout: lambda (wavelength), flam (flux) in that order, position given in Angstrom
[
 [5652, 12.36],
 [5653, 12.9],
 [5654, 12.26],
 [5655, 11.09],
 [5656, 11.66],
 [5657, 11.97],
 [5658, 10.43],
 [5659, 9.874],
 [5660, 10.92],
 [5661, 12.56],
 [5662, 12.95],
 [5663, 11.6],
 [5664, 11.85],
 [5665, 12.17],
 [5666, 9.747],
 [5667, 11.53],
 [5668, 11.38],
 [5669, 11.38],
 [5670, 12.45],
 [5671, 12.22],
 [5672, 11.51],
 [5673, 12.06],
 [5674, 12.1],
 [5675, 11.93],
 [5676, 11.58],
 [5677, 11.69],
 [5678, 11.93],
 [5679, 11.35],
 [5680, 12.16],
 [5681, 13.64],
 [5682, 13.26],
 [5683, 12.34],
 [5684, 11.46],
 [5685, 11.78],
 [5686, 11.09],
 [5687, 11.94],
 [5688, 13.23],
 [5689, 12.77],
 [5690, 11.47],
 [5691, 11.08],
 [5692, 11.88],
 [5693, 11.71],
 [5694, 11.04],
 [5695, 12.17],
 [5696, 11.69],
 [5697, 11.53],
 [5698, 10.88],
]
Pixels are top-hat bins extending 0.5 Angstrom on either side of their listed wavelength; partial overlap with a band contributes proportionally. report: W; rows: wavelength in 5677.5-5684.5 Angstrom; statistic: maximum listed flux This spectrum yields 13.64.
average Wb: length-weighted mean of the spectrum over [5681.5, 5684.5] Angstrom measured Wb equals 12.4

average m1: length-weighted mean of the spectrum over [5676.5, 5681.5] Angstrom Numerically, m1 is 12.2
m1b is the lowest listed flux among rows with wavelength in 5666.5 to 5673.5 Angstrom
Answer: 11.38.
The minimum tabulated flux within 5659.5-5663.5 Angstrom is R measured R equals 10.92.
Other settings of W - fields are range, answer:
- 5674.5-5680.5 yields 12.16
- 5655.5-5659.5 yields 11.97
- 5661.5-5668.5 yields 12.95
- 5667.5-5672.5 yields 12.45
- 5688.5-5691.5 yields 12.77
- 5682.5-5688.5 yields 13.23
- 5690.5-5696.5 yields 12.17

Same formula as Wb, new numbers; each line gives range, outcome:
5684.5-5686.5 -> 11.4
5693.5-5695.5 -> 11.6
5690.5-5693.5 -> 11.6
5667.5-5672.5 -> 11.8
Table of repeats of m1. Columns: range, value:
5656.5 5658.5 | 11.2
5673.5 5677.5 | 11.8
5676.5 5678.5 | 11.8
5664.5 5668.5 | 11.2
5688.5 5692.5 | 11.8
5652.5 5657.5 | 12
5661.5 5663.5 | 12.3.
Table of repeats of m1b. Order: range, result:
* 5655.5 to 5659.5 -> 9.874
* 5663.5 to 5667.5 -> 9.747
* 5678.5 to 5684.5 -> 11.35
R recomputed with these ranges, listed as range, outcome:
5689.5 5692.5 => 11.08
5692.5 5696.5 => 11.04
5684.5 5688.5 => 11.09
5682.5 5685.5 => 11.46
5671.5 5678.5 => 11.51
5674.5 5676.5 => 11.58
